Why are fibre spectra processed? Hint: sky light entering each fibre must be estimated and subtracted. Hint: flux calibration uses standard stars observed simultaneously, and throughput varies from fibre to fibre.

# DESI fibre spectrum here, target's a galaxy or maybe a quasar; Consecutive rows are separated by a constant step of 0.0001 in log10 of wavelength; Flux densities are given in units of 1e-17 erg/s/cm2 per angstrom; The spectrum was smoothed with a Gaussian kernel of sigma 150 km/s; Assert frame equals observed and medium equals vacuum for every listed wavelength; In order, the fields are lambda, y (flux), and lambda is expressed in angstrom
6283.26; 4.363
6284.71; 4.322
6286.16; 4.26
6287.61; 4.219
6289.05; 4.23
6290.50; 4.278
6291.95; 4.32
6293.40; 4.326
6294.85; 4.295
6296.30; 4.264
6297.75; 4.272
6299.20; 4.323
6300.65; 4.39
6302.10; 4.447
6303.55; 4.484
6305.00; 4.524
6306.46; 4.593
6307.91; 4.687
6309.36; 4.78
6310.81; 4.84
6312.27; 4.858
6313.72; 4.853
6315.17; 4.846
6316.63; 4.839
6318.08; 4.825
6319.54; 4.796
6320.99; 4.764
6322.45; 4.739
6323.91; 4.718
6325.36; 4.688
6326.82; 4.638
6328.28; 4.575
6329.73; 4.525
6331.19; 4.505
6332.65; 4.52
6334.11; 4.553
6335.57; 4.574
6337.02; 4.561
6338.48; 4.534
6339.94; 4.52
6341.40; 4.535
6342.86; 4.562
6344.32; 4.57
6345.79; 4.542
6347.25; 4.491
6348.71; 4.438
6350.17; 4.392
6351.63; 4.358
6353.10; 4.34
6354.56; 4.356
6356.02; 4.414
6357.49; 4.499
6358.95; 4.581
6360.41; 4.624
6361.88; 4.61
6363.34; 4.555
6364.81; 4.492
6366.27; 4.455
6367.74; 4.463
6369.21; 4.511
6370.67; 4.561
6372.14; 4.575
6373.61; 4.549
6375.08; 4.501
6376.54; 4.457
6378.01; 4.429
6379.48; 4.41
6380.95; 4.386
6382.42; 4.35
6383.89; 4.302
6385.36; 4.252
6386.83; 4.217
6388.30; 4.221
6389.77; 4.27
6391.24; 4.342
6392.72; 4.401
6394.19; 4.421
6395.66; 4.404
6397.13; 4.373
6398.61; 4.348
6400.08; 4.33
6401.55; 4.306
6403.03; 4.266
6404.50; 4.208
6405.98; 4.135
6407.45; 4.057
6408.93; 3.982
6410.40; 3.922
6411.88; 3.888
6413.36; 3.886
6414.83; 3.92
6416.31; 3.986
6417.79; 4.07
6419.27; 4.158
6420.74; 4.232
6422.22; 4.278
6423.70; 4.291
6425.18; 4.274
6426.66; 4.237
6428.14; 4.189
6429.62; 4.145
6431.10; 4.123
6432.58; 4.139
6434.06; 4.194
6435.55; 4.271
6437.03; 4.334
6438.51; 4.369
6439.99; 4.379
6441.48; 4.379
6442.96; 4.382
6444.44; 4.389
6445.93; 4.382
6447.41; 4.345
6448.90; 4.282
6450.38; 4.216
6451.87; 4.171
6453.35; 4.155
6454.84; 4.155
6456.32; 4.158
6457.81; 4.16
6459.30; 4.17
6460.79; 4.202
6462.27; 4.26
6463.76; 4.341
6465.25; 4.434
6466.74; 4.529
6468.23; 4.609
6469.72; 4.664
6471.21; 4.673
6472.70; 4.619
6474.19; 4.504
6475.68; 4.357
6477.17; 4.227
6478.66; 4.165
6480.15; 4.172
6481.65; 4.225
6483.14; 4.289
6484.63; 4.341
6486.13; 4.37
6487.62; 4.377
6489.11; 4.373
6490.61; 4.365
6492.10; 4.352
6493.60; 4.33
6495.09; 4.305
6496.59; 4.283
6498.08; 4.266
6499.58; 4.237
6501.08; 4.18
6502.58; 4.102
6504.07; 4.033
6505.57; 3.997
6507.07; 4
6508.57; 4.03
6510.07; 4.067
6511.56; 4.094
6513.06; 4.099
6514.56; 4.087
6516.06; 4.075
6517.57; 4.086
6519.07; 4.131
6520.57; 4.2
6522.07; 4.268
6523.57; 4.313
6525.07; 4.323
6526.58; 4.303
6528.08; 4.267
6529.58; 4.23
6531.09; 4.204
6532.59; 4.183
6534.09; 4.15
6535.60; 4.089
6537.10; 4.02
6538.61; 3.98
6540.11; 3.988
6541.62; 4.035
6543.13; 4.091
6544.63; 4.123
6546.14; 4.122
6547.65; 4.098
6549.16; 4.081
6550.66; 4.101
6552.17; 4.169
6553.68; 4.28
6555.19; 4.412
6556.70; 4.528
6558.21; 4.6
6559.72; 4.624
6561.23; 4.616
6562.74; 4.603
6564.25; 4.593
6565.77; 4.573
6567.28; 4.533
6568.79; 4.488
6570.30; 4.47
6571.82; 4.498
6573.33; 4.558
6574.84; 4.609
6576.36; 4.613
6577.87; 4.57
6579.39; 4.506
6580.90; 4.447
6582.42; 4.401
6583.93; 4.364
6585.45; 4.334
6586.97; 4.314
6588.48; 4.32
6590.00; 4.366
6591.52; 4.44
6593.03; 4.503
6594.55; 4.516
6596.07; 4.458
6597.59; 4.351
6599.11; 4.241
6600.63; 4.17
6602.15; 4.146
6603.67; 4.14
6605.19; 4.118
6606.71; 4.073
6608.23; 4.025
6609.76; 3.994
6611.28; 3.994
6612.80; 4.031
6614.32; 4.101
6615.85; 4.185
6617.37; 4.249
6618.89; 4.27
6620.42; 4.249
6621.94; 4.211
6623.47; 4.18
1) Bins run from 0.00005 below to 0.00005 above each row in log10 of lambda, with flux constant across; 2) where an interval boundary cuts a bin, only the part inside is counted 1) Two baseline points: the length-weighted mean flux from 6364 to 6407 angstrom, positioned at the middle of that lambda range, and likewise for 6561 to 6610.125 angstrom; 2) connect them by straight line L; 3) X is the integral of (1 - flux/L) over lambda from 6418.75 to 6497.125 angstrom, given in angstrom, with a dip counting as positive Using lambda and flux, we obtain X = 1.3 angstrom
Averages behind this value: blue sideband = 4.37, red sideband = 4.39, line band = 4.31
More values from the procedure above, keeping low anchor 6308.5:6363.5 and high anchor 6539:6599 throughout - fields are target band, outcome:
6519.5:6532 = 0.5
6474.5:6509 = 1.7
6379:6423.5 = 3.3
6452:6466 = 0.8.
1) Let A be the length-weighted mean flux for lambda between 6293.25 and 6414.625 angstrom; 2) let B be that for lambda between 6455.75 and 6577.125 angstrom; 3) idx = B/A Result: 0.96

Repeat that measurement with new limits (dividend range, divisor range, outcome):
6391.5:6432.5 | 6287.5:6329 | 0.91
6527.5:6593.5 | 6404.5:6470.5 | 1.03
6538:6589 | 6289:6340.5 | 0.96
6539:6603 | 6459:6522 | 1.03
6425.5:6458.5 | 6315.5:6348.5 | 0.92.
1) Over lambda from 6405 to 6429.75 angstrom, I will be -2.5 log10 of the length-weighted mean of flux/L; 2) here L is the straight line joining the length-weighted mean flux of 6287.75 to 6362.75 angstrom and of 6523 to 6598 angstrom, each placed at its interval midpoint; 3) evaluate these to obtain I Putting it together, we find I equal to 0.09 mag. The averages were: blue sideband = 4.54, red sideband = 4.35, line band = 4.1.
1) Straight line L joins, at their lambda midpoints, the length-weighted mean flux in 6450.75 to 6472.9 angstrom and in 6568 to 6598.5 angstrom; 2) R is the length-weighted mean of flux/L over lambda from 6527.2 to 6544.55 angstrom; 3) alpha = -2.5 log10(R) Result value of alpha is 0.075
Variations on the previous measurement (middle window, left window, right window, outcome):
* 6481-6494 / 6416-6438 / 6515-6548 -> -0.04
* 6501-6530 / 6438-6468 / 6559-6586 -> 0.07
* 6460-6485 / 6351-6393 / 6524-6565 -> -0.02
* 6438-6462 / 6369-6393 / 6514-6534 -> 0.01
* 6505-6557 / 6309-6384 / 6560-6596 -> 0.09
